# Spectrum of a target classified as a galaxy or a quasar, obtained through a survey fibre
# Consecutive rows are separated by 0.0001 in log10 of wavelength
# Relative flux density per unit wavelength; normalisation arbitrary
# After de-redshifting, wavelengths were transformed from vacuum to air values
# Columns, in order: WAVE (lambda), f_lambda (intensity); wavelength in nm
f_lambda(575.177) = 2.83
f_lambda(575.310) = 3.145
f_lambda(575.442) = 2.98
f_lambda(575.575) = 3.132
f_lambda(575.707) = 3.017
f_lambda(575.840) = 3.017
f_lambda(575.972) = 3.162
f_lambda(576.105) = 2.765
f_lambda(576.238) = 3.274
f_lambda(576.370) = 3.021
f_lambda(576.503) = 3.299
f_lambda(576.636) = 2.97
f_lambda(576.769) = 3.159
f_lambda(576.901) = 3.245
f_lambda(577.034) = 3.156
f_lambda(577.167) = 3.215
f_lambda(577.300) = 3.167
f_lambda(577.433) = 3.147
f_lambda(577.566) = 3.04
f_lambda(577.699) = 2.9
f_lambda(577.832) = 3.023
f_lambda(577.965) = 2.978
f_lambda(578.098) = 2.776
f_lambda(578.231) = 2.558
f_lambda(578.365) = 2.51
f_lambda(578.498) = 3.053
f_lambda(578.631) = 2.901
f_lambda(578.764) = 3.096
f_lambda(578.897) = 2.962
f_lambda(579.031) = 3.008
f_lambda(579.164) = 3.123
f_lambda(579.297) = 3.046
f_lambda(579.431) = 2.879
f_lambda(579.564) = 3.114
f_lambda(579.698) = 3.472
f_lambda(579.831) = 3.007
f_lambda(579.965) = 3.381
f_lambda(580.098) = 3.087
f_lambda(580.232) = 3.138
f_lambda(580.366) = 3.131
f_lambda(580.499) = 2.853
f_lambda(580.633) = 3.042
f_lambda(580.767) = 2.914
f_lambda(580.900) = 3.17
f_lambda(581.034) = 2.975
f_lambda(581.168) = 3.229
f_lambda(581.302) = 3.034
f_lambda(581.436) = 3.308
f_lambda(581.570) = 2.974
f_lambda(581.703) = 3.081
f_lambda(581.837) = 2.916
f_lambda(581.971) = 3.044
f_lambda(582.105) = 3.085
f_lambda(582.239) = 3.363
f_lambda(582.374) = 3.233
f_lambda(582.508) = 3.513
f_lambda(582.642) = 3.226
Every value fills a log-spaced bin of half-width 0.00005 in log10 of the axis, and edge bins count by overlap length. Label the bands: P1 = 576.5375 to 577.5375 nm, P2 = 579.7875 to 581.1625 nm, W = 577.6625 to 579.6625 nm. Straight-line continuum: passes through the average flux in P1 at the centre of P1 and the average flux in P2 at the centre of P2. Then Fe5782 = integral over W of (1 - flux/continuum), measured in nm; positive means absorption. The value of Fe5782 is 0.11 nm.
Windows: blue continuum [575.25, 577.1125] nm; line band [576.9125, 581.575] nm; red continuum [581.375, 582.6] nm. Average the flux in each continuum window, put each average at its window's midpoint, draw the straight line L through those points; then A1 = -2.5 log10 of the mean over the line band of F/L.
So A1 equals 0.03 mag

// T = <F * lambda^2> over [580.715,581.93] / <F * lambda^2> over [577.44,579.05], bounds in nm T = 1.1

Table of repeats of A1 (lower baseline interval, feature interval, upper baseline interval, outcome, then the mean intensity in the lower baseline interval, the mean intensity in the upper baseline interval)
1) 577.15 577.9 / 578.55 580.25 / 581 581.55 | 0.00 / 3.07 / 3.13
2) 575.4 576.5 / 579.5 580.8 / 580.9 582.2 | -0.01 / 3.06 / 3.08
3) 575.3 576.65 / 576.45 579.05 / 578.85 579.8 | 0.03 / 3.07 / 3.09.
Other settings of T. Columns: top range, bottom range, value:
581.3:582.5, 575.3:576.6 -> 1.04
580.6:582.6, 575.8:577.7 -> 1.02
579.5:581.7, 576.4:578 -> 1.01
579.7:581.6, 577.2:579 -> 1.07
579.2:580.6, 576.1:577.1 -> 1.00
